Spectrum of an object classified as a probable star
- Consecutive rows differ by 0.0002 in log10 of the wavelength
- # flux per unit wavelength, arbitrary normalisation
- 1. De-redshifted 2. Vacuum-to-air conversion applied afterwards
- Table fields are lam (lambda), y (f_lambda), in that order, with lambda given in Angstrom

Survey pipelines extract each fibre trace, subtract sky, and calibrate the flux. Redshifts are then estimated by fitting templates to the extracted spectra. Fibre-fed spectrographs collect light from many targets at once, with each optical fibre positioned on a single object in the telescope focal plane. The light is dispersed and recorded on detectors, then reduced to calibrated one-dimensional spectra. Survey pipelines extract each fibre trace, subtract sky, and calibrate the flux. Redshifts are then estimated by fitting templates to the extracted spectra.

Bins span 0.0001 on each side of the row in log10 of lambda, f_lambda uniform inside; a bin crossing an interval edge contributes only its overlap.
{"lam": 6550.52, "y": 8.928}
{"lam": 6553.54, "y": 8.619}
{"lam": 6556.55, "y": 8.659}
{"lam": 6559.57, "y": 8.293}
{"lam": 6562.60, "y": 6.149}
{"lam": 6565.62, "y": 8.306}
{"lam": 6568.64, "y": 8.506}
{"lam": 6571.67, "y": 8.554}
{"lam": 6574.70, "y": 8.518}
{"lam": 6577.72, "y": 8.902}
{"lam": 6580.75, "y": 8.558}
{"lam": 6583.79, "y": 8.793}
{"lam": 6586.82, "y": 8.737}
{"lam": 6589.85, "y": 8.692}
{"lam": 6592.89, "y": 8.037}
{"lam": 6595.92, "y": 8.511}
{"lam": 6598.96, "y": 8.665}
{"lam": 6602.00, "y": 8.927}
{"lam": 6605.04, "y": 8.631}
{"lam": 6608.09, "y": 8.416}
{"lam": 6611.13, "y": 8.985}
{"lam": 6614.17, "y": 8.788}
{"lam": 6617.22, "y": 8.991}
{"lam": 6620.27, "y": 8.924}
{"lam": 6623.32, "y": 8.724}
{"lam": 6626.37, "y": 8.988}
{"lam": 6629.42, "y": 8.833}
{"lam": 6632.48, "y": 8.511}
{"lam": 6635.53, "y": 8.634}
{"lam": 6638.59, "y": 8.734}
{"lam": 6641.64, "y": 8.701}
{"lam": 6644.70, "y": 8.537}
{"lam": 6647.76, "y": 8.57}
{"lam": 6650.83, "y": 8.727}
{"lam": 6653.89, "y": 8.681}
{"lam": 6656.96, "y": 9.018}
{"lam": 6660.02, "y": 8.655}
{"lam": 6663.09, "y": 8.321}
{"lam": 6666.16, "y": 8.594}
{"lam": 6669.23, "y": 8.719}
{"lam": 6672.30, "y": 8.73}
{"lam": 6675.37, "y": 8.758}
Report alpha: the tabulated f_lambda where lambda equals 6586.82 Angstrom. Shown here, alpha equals 8.737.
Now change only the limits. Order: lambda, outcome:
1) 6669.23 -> 8.719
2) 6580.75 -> 8.558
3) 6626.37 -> 8.988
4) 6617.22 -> 8.991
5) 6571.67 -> 8.554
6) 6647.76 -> 8.57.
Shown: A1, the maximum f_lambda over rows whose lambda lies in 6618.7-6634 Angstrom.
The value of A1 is 8.988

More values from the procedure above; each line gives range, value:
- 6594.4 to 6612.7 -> 8.985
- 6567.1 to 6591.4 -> 8.902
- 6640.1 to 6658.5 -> 9.018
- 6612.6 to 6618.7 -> 8.991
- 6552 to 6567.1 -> 8.659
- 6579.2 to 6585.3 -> 8.793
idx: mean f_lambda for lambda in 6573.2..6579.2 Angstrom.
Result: 8.72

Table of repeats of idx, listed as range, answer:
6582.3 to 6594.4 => 8.57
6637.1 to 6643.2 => 8.73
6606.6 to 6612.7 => 8.72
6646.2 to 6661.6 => 8.73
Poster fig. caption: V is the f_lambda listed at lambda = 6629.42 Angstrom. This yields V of 8.833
